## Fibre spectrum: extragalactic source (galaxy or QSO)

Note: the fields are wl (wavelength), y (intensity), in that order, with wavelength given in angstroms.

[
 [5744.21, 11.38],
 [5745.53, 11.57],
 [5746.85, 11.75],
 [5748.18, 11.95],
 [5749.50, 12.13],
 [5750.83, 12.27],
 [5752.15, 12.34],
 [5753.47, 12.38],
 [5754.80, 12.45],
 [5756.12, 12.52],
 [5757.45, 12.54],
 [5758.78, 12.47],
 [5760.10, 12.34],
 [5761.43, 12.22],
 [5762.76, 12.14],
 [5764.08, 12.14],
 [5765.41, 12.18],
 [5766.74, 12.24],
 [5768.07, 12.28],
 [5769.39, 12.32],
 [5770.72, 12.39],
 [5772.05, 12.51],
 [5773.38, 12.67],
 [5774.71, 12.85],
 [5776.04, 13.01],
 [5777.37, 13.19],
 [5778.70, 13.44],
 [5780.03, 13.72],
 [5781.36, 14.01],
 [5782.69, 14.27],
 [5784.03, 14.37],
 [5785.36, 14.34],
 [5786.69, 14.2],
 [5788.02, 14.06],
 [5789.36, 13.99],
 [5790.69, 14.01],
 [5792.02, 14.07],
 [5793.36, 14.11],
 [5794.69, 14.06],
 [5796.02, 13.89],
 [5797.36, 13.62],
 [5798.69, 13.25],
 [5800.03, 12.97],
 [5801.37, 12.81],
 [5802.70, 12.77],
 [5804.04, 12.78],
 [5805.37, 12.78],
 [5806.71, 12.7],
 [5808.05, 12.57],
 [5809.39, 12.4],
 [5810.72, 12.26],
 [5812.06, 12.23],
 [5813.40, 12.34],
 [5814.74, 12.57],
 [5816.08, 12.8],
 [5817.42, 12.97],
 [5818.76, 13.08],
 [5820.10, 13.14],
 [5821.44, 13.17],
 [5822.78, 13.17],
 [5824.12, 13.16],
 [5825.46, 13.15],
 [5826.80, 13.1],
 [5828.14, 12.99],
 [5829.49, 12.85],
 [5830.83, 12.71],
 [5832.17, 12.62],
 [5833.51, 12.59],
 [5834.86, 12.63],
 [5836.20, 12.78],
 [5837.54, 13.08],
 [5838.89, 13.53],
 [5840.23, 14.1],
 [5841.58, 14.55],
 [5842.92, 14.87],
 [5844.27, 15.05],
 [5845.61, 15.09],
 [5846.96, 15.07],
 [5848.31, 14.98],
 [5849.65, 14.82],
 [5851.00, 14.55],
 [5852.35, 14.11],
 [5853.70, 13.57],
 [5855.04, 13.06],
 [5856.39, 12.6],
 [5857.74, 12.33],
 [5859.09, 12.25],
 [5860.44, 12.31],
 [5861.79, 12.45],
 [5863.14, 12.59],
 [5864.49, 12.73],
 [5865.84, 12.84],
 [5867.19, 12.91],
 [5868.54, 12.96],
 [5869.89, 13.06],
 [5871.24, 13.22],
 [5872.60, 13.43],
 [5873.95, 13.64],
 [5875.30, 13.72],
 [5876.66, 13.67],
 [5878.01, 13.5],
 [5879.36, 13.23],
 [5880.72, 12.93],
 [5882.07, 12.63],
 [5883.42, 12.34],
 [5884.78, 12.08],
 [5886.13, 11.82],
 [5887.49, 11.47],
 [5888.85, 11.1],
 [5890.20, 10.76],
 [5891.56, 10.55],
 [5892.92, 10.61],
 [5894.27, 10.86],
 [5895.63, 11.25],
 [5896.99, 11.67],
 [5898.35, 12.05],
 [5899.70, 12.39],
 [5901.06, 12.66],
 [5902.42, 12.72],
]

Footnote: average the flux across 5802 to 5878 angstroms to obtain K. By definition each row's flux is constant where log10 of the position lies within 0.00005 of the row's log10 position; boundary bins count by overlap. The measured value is 13.2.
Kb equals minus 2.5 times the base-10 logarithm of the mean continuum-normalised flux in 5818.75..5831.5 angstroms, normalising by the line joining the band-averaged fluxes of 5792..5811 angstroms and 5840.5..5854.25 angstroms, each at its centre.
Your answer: 0.07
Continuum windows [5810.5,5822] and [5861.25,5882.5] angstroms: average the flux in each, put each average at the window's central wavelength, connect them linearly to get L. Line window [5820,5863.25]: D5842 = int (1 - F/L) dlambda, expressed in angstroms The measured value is -1.8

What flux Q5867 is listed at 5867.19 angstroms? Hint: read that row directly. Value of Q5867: 12.91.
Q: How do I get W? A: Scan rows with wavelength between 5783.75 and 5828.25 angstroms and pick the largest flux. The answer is 14.37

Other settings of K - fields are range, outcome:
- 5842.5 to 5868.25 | 13.6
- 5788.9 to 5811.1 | 13.2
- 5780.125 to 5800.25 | 14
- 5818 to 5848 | 13.5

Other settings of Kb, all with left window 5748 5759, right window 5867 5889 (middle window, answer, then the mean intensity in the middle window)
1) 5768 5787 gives -0.074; 13.3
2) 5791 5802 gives -0.091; 13.6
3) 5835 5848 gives -0.121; 14.2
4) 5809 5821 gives -0.006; 12.7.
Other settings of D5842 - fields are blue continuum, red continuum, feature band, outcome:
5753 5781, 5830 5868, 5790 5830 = -0.1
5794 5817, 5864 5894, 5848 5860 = -0.9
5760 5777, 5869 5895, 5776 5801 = -2.9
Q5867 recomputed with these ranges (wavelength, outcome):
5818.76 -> 13.08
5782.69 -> 14.27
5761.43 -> 12.22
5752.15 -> 12.34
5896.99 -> 11.67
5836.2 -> 12.78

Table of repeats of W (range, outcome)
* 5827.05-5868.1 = 15.09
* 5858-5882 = 13.72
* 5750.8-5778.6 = 13.19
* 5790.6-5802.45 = 14.11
